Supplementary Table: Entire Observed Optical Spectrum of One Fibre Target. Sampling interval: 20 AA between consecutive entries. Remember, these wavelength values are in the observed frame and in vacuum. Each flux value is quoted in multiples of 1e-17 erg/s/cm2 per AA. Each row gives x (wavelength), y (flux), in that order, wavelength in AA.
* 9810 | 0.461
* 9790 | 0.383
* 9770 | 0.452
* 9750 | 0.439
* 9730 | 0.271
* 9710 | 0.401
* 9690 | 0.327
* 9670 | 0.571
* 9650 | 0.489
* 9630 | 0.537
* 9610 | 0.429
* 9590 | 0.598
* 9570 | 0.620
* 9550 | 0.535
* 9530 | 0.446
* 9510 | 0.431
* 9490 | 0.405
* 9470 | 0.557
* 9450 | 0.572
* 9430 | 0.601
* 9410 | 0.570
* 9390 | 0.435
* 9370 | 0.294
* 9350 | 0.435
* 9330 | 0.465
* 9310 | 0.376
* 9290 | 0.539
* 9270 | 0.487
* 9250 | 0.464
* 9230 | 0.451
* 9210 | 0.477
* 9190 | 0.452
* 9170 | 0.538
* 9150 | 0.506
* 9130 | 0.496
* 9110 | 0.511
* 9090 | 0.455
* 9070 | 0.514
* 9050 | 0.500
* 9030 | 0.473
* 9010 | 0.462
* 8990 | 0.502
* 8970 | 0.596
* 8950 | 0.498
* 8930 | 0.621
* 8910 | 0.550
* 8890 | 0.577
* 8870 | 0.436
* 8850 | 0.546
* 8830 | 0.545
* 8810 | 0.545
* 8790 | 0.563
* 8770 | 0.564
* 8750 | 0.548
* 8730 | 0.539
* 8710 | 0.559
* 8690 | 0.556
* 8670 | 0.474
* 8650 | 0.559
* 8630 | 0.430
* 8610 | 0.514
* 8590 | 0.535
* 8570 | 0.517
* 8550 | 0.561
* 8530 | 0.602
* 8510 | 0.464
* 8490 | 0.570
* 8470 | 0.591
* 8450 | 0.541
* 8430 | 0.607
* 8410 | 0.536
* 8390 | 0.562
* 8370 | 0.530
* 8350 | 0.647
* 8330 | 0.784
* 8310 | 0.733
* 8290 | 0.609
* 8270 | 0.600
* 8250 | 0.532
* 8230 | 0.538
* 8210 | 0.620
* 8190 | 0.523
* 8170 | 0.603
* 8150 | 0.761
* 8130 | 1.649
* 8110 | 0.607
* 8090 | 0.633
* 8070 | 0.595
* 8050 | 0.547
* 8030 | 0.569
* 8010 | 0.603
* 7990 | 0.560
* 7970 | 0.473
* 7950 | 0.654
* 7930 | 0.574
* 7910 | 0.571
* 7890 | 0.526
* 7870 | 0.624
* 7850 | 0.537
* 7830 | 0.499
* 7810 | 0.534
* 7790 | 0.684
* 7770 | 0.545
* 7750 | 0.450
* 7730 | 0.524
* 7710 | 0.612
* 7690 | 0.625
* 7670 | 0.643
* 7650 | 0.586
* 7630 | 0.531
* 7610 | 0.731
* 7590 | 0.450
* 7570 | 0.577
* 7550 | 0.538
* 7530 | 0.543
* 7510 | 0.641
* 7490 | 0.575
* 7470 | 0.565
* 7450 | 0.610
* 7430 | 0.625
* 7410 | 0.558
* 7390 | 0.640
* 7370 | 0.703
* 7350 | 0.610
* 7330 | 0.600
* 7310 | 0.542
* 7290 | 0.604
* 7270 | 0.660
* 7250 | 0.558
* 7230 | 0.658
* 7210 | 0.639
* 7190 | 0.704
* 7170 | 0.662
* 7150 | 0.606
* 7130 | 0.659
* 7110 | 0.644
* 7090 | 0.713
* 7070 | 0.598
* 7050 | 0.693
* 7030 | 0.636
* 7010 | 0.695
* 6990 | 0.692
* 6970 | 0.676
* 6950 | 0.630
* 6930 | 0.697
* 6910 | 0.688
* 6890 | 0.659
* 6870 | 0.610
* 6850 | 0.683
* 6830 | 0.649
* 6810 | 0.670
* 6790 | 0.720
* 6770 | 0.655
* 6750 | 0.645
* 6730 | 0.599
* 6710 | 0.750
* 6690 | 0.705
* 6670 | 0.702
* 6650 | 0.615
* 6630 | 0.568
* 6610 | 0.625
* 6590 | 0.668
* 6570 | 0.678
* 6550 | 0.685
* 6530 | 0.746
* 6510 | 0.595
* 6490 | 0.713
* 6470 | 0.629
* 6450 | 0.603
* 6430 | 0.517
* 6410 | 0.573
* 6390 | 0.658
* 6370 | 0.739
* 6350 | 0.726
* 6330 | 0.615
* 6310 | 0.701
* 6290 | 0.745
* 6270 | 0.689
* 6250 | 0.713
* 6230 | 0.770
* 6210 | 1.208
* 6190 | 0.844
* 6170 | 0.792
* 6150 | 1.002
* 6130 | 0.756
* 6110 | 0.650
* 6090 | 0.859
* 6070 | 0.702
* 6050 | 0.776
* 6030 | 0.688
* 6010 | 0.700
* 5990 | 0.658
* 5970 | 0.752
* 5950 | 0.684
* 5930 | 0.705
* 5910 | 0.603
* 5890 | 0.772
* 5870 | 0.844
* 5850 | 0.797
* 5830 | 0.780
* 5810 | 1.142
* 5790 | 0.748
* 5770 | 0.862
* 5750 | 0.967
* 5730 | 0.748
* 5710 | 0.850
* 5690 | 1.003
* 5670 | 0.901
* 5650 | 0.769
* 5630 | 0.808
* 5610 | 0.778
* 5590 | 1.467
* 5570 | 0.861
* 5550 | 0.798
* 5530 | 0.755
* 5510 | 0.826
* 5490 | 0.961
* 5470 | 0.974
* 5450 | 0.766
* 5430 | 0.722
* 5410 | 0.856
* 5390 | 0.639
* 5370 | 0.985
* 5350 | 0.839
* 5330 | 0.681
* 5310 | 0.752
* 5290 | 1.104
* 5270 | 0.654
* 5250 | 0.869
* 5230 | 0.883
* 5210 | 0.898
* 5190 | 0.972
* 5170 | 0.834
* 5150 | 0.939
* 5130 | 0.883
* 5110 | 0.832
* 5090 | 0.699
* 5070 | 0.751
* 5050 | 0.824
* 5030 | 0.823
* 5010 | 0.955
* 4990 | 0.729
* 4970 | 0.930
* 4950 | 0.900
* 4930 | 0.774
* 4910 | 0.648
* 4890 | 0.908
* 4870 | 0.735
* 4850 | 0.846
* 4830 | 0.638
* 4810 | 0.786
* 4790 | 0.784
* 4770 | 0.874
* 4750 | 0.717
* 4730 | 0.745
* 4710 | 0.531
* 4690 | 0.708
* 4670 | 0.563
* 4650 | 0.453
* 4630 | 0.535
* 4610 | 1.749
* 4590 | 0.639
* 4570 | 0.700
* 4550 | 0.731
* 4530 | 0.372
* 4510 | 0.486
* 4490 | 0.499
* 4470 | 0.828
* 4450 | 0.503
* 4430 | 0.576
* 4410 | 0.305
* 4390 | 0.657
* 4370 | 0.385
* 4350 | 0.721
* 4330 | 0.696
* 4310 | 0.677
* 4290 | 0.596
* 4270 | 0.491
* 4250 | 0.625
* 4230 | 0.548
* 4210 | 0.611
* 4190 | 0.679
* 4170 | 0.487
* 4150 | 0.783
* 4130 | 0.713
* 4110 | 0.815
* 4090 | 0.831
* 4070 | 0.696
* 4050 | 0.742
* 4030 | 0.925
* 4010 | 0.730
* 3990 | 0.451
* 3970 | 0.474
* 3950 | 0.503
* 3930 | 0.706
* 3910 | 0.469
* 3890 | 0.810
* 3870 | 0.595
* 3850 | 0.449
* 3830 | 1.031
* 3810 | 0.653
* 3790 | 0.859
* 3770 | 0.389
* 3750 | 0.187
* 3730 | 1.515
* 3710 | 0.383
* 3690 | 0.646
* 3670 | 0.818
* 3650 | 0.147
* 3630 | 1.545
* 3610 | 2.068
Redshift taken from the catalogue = 0.24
